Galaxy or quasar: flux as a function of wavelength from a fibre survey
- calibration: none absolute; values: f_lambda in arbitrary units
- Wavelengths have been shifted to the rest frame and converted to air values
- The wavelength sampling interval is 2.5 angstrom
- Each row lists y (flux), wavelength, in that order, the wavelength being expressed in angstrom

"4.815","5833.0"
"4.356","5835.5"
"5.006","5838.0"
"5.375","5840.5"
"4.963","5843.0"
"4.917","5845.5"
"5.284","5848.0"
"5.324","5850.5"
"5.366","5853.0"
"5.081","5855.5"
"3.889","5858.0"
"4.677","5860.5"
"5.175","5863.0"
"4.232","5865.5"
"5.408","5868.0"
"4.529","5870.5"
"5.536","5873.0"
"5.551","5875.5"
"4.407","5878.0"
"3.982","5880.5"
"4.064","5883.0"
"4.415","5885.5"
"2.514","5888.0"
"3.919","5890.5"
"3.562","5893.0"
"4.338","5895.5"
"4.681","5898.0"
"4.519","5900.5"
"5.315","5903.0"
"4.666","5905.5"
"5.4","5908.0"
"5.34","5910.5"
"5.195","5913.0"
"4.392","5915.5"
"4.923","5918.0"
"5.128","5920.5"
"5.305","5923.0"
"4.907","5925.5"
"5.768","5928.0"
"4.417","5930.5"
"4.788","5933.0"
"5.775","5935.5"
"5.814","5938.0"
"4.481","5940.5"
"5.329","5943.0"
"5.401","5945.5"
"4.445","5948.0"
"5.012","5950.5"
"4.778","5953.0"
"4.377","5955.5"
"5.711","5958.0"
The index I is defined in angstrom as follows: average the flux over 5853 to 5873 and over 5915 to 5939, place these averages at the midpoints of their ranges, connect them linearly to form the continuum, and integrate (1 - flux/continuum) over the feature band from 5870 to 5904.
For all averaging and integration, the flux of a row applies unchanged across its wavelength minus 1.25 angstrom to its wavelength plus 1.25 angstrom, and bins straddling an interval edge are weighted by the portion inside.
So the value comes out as 3.8 angstrom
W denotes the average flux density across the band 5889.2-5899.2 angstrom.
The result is 4.11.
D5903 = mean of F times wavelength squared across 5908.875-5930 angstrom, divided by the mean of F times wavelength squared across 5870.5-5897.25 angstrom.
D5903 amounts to 1.2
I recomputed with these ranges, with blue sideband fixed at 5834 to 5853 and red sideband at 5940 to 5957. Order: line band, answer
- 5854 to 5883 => 1.5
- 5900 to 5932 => -0.7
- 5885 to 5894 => 2.6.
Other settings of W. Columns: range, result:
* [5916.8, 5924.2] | 5.12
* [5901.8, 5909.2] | 5.12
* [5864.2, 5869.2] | 4.82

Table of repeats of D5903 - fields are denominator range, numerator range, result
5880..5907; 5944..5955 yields 1.19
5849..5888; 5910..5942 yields 1.10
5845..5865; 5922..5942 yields 1.07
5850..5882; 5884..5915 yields 0.94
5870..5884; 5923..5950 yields 1.11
